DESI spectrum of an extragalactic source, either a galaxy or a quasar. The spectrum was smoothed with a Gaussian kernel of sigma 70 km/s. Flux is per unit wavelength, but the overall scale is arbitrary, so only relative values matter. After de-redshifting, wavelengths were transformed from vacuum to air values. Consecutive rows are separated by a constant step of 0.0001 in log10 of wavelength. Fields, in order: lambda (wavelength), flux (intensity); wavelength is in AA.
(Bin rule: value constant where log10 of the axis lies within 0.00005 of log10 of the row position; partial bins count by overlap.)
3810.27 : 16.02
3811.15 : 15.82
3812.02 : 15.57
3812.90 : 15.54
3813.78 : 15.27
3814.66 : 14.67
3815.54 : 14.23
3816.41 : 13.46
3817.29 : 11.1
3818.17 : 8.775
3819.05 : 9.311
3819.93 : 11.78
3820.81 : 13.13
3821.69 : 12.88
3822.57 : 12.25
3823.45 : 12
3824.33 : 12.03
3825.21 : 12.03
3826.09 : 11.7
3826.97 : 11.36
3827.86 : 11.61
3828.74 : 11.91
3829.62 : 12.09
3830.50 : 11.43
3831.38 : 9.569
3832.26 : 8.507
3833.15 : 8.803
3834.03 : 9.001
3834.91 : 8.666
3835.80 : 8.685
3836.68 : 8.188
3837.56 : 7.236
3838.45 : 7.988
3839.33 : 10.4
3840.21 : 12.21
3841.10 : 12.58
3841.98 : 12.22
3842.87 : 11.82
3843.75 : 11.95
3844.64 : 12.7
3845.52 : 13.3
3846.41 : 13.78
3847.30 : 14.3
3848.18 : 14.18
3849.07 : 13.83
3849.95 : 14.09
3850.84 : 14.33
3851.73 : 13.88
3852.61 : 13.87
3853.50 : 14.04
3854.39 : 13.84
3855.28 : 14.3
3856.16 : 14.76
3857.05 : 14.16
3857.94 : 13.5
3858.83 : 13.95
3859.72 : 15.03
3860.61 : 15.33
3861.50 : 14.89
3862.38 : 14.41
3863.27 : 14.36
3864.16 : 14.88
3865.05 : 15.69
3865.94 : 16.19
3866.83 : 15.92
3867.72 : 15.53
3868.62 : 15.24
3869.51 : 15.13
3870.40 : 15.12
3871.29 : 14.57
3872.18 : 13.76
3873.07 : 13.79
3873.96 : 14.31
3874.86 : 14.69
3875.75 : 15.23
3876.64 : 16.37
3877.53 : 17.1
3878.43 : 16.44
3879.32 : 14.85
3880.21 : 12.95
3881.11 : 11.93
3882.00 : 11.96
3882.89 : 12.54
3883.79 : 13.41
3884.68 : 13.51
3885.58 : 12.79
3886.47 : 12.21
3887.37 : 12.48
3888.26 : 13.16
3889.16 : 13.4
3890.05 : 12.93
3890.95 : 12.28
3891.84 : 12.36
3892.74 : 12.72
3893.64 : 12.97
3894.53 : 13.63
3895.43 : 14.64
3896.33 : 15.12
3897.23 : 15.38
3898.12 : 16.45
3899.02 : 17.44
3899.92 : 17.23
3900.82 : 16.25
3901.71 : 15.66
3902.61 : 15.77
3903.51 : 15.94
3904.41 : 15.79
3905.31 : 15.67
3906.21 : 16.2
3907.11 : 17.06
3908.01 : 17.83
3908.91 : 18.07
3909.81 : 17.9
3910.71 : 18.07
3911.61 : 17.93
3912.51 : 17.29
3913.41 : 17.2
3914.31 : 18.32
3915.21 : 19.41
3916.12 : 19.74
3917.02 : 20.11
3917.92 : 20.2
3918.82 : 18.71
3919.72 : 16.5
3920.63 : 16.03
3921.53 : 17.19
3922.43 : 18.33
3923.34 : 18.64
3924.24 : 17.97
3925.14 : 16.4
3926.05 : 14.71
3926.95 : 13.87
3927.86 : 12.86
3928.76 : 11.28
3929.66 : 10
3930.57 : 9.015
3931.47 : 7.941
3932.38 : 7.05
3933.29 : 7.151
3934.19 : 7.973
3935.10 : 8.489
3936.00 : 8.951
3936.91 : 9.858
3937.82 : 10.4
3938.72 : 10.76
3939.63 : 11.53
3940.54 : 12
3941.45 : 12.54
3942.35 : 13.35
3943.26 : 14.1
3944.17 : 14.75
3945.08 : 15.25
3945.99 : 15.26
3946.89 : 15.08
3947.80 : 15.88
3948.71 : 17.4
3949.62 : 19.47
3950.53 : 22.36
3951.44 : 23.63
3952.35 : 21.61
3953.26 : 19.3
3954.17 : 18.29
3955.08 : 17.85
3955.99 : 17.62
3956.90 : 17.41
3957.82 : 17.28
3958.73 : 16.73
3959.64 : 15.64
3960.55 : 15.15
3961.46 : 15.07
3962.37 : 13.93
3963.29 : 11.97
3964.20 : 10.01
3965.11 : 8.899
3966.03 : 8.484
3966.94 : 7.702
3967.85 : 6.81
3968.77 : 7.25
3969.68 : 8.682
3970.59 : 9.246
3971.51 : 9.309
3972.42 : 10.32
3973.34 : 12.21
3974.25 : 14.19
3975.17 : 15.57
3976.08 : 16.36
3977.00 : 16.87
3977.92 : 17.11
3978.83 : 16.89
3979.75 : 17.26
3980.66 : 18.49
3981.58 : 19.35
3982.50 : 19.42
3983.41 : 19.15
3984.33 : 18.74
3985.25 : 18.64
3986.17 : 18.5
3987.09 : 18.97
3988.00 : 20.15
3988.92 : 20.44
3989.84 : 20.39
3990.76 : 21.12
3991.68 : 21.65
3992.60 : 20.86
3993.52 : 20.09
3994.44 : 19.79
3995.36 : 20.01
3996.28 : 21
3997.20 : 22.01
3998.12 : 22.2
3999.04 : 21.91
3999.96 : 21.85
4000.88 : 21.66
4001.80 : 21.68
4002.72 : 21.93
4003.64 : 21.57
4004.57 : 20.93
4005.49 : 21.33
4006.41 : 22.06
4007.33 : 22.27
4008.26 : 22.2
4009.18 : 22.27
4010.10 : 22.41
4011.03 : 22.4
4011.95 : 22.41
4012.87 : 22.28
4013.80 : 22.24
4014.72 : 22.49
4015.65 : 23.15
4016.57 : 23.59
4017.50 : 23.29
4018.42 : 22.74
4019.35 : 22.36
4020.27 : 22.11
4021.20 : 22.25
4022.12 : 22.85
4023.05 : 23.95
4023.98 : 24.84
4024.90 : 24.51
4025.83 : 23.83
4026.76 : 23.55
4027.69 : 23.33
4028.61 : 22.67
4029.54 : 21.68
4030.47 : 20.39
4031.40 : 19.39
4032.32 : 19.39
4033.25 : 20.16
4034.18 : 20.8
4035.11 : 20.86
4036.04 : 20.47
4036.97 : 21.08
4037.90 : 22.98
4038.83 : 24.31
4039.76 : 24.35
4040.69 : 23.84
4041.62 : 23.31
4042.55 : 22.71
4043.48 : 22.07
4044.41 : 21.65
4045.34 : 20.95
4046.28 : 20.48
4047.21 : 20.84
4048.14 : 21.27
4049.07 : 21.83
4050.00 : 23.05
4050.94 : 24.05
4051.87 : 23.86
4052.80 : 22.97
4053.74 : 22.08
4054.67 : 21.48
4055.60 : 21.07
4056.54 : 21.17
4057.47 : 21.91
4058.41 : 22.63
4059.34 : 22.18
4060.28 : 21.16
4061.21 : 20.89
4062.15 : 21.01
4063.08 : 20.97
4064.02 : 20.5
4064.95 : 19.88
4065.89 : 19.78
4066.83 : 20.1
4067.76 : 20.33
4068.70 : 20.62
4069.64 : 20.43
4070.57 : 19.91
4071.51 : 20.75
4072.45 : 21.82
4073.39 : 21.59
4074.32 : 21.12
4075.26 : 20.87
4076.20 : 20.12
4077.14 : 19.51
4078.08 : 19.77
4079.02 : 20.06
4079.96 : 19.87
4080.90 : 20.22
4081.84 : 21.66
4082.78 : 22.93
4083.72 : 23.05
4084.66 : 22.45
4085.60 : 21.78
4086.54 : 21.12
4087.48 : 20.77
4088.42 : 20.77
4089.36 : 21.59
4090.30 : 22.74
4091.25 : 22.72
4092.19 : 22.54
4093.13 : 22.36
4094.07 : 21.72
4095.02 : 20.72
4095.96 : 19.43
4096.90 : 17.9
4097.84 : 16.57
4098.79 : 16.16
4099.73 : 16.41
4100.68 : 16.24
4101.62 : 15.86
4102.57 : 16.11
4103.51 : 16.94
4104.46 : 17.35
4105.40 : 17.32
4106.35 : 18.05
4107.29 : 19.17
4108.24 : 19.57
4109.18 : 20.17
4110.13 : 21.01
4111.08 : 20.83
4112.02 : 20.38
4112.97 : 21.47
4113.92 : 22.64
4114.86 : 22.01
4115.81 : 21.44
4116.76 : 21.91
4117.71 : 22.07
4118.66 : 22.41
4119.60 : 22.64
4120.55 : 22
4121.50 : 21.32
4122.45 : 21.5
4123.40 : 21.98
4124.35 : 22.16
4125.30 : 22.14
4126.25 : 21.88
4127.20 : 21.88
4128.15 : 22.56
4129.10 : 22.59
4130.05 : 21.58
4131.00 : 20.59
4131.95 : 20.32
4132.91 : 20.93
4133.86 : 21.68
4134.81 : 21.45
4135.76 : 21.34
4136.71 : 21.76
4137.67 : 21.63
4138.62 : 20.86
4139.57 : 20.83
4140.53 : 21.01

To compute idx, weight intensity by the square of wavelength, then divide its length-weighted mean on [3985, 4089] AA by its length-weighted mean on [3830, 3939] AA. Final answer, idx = 1.67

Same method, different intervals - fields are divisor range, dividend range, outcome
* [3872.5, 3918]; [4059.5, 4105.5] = 1.44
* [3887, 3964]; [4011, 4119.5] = 1.50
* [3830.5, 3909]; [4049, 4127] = 1.68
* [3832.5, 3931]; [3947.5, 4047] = 1.42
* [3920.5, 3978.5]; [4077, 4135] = 1.63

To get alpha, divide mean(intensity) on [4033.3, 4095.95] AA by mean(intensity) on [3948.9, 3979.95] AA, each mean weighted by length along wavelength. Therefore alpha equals 1.47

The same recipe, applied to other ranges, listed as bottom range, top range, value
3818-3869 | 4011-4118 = 1.69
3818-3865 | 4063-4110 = 1.63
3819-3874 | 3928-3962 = 1.11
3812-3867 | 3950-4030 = 1.50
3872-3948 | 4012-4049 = 1.54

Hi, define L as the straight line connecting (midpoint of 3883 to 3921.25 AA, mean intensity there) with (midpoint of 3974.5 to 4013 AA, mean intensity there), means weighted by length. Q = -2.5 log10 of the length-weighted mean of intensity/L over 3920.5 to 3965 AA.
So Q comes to 0.24 mag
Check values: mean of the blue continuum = 15.8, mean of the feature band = 14.3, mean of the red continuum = 20.2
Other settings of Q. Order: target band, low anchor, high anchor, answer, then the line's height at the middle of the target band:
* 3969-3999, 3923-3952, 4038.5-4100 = -0.09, 16.1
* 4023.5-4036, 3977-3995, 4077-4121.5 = -0.12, 19.7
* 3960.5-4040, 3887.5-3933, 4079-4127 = -0.08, 17.8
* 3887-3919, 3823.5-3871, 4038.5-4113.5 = -0.10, 14.7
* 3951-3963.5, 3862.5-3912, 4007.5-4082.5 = 0.04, 18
